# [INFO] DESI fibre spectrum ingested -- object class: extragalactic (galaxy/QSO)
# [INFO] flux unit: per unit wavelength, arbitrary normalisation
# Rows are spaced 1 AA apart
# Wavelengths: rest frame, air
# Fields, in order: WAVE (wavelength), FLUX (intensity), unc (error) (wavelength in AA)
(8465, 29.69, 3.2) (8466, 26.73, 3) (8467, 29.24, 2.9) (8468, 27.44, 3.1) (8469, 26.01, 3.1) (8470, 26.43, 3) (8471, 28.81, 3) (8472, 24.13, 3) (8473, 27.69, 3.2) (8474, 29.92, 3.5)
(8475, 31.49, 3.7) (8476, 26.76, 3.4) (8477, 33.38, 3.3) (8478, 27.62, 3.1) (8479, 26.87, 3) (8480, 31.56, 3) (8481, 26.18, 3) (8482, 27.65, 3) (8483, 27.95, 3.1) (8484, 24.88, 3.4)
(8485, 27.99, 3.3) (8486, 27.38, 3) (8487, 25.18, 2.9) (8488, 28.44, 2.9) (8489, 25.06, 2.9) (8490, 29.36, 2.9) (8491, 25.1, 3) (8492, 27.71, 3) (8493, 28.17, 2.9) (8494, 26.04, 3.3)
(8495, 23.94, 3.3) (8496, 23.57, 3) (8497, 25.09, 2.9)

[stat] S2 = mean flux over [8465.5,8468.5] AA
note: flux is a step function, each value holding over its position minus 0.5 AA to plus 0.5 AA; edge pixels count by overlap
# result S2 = 27.8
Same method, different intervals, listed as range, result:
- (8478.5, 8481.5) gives 28.2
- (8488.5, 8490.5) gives 27.2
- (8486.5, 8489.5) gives 26.2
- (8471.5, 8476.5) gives 28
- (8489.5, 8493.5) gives 27.6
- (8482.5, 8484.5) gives 26.4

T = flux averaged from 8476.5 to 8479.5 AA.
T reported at 29.3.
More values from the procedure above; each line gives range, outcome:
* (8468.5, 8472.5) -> 26.3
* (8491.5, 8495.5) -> 26.5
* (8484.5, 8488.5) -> 27.2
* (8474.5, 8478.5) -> 29.8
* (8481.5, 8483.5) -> 27.8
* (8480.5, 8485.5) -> 26.9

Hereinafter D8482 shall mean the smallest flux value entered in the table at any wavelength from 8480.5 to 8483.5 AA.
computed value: 26.18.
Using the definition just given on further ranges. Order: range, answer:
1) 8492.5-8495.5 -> 23.94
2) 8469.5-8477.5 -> 24.13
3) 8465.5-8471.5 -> 26.01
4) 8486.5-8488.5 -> 25.18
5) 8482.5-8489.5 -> 24.88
